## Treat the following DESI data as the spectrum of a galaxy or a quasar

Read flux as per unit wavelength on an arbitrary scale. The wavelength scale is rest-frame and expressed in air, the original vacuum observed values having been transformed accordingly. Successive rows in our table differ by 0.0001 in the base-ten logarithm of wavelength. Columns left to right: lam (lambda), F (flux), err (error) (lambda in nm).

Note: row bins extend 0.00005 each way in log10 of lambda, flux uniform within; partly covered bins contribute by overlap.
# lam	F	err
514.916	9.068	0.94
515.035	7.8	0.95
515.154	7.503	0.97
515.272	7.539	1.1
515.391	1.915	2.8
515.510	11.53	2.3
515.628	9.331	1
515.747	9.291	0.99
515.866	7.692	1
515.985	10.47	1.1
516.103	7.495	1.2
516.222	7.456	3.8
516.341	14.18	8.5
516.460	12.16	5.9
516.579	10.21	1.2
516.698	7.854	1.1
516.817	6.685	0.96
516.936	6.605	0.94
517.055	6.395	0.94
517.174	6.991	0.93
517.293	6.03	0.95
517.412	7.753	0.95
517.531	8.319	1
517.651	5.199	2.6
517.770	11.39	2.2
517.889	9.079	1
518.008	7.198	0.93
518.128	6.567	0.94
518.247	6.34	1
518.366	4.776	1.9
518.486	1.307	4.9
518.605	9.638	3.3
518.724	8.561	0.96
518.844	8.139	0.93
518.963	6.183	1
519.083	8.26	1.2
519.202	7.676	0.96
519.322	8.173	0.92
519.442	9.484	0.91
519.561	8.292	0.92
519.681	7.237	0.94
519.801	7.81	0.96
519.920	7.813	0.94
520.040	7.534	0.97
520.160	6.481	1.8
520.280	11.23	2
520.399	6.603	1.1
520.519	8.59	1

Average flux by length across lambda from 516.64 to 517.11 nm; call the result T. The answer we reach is 6.89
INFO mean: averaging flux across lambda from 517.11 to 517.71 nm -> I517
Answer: 6.85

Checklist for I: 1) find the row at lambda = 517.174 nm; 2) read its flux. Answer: 6.991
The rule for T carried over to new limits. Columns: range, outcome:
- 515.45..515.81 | 10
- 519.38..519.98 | 8.13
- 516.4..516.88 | 9.21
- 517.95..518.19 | 6.86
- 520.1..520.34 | 8.86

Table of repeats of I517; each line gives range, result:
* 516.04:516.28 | 7.55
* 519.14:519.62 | 8.41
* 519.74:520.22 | 7.41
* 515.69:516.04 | 9.12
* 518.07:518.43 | 5.84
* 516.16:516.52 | 11.2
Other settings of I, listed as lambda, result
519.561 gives 8.292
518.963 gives 6.183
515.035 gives 7.8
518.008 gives 7.198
